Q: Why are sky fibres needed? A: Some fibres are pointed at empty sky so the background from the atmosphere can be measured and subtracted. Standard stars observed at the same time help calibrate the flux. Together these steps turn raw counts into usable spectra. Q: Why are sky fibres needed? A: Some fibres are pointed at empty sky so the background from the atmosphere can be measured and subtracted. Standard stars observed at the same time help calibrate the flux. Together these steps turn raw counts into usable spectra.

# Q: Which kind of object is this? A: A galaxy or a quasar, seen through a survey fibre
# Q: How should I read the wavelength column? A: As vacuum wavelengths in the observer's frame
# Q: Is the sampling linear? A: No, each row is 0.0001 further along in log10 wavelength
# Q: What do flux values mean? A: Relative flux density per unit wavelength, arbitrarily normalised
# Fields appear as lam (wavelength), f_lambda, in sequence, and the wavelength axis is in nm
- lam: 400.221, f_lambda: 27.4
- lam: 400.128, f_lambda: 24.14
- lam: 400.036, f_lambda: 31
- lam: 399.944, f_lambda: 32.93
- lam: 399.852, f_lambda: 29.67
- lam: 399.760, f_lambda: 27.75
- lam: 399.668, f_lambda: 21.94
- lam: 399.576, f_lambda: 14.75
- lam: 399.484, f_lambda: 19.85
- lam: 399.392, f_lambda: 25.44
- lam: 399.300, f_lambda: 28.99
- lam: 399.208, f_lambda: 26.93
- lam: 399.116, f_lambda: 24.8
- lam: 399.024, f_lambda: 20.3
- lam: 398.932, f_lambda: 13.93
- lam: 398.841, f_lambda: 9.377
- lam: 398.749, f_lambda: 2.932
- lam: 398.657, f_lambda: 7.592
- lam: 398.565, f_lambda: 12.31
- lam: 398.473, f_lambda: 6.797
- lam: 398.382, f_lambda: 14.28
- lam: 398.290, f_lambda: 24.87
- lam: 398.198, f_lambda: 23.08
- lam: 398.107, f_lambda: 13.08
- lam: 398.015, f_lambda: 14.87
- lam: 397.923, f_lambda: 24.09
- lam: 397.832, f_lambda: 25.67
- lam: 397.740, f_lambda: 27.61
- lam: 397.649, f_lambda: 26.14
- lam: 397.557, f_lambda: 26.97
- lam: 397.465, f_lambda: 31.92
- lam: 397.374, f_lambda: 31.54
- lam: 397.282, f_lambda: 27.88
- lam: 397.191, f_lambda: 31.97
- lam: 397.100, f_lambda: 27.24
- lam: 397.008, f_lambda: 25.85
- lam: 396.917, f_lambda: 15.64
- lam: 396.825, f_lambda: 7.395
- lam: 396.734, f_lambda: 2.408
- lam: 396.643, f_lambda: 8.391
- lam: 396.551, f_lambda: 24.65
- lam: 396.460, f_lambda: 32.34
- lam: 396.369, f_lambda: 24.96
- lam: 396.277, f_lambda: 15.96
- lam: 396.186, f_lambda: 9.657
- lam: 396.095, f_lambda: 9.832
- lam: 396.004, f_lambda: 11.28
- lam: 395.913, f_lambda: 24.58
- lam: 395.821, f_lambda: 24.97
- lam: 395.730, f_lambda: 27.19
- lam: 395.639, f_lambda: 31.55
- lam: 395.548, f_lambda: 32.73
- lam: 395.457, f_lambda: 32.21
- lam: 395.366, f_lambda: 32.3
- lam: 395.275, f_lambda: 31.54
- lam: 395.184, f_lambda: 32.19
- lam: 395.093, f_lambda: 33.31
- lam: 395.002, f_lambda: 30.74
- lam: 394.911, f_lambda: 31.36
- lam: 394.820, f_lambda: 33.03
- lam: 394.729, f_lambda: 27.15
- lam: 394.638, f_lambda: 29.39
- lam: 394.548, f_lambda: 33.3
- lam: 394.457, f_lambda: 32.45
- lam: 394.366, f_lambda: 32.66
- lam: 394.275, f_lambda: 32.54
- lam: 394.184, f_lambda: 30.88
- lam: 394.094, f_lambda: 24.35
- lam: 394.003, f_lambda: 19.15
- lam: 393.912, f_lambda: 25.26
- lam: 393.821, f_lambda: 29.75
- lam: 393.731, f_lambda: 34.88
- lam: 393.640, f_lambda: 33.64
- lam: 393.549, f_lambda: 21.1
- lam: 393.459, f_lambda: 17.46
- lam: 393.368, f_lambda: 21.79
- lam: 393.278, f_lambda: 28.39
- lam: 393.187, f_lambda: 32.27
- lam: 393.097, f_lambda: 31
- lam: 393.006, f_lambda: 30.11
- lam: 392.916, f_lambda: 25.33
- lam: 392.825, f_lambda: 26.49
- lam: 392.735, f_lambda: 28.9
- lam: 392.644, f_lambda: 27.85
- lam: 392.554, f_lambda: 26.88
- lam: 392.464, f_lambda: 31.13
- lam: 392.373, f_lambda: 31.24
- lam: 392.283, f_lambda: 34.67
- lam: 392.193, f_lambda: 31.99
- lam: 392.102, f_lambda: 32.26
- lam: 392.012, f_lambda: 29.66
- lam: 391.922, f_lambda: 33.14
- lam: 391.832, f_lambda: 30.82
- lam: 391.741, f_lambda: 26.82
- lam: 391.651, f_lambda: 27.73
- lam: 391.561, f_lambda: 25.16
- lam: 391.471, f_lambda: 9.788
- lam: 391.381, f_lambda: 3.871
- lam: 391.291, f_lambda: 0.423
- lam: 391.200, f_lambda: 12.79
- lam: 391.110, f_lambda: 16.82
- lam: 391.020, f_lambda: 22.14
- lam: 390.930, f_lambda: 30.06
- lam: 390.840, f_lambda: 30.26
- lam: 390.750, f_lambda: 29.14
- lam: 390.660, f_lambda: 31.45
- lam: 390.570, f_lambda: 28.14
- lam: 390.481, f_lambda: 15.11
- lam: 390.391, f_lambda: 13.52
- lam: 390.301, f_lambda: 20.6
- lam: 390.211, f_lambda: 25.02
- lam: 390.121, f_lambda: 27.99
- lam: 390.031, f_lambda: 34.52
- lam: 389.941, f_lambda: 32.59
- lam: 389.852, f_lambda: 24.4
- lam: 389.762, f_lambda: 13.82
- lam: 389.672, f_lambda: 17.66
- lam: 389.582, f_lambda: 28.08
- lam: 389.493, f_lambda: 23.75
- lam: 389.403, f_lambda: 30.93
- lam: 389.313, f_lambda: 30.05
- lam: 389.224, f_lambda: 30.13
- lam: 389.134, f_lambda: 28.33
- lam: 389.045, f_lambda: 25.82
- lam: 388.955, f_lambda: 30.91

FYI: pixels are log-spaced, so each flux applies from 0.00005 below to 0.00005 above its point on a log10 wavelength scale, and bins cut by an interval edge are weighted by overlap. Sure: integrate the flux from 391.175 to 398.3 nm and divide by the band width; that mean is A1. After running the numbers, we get 25.4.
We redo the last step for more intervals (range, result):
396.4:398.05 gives 23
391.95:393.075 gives 29.8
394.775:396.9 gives 23.5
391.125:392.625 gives 24.2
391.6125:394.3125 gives 28.6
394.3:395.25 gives 31.6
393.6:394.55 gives 29.7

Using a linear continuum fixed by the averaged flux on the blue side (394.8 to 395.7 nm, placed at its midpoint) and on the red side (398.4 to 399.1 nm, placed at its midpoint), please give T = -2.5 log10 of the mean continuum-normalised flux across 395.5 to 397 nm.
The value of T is 0.35 mag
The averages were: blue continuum 32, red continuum 11.2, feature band 19.2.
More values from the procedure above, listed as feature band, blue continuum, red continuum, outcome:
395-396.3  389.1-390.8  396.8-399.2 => -0.16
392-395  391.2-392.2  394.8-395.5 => -0.08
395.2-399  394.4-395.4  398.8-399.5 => 0.26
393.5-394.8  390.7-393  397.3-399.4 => -0.24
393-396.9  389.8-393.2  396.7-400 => -0.11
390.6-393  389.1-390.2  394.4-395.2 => 0.14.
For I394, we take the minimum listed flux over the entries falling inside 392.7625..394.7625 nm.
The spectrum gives 17.46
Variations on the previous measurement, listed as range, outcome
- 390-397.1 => 0.423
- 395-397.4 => 2.408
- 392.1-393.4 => 21.79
